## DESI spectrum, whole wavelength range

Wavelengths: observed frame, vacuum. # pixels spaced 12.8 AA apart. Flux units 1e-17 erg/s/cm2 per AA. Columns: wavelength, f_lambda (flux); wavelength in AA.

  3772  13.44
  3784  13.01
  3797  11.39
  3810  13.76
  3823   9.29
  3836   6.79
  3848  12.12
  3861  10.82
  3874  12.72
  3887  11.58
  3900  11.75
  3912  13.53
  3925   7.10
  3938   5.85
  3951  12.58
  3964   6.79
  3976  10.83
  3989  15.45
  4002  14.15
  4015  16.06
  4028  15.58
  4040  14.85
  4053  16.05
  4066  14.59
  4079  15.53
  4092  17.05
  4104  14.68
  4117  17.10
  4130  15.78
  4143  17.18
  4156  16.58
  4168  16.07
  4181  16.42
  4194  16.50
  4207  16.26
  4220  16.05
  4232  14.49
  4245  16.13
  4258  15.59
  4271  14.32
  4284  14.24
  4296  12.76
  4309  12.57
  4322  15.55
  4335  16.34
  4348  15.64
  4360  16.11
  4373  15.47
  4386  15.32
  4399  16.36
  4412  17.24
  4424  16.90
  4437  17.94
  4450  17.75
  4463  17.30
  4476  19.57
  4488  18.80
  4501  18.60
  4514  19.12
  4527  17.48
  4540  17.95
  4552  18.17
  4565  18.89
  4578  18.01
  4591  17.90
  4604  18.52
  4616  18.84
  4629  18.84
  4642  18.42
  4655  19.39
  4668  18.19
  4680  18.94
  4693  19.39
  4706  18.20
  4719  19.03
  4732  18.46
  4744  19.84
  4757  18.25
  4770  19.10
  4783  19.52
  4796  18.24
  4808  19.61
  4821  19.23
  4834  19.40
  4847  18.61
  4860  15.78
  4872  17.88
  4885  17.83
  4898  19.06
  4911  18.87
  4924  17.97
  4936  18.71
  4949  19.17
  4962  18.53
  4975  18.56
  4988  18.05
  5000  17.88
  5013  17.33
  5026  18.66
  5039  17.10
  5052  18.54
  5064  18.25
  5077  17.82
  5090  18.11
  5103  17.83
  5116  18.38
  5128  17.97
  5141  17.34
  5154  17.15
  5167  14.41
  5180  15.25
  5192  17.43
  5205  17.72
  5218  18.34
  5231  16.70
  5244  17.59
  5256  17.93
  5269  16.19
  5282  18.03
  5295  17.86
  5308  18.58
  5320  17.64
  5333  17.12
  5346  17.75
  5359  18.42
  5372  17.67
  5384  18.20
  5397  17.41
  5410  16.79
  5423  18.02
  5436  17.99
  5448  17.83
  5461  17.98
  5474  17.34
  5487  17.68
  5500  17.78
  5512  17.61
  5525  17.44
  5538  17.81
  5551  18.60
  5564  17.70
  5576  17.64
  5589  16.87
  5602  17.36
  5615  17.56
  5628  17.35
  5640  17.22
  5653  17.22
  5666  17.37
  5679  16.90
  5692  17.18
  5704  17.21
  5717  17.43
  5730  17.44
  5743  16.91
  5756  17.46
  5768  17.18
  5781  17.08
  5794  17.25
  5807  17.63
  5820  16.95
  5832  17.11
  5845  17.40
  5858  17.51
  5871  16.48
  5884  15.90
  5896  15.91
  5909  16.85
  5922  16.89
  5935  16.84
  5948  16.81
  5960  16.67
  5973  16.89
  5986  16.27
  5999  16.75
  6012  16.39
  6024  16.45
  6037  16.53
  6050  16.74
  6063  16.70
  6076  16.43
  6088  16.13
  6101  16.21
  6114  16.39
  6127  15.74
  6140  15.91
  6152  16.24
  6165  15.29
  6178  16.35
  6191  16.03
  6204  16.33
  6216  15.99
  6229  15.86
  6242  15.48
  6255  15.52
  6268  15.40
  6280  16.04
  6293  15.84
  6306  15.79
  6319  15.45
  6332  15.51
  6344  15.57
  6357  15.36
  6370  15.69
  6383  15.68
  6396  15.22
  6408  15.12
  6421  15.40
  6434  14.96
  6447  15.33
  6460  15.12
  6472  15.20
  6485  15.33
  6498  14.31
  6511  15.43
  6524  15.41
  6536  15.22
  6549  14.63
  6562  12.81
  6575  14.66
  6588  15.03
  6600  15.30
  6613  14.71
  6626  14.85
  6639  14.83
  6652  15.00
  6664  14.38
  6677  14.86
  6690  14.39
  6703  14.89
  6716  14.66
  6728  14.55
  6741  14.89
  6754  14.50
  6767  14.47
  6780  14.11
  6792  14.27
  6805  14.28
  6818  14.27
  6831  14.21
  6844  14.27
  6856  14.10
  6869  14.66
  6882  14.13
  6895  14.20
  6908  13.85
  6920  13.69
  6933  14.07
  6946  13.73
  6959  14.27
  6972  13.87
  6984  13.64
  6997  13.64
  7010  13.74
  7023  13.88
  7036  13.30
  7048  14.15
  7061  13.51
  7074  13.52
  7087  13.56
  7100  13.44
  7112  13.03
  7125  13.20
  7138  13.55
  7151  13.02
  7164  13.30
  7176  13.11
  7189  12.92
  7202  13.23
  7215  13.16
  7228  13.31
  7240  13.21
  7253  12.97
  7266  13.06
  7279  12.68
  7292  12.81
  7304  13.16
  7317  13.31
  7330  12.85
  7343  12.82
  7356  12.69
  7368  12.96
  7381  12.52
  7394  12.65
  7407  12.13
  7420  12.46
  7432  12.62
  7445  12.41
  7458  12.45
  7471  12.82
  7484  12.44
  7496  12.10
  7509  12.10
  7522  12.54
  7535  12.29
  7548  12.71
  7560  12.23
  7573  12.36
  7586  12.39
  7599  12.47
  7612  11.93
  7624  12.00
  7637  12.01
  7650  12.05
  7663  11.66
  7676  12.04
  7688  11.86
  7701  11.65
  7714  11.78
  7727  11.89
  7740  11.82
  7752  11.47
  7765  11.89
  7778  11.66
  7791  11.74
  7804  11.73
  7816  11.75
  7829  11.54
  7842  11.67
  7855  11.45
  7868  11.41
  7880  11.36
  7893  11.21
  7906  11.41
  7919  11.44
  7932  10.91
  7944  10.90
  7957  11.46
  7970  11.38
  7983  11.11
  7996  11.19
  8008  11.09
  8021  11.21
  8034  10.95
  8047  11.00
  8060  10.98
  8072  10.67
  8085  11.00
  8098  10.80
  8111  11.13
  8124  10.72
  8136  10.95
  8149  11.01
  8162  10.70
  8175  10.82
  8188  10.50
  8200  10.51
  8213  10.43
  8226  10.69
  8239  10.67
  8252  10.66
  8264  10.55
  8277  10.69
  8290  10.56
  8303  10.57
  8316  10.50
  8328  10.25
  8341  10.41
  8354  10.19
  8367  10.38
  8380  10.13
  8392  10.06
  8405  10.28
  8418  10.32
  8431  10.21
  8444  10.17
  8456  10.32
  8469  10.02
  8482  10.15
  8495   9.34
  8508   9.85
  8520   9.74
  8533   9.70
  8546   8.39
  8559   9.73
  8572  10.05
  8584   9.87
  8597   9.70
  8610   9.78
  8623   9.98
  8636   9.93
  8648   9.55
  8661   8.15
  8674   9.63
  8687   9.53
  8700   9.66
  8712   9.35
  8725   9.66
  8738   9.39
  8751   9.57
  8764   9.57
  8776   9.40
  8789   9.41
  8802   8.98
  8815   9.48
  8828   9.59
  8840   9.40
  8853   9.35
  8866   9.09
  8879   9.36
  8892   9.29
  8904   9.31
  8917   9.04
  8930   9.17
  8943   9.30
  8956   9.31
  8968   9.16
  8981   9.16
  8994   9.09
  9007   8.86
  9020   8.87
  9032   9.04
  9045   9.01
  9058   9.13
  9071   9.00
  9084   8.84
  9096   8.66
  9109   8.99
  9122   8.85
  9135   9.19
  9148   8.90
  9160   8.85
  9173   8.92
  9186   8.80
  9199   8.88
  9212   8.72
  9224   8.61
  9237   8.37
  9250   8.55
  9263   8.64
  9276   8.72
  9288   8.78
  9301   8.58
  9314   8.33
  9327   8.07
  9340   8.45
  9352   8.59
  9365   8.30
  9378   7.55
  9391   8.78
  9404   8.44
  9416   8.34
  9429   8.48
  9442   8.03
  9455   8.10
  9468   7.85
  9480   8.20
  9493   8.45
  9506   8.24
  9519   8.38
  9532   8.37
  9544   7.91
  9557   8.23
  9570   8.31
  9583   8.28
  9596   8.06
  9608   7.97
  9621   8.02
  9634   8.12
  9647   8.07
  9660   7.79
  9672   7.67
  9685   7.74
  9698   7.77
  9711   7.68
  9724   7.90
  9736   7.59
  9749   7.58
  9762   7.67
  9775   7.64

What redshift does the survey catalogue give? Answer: 0.000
